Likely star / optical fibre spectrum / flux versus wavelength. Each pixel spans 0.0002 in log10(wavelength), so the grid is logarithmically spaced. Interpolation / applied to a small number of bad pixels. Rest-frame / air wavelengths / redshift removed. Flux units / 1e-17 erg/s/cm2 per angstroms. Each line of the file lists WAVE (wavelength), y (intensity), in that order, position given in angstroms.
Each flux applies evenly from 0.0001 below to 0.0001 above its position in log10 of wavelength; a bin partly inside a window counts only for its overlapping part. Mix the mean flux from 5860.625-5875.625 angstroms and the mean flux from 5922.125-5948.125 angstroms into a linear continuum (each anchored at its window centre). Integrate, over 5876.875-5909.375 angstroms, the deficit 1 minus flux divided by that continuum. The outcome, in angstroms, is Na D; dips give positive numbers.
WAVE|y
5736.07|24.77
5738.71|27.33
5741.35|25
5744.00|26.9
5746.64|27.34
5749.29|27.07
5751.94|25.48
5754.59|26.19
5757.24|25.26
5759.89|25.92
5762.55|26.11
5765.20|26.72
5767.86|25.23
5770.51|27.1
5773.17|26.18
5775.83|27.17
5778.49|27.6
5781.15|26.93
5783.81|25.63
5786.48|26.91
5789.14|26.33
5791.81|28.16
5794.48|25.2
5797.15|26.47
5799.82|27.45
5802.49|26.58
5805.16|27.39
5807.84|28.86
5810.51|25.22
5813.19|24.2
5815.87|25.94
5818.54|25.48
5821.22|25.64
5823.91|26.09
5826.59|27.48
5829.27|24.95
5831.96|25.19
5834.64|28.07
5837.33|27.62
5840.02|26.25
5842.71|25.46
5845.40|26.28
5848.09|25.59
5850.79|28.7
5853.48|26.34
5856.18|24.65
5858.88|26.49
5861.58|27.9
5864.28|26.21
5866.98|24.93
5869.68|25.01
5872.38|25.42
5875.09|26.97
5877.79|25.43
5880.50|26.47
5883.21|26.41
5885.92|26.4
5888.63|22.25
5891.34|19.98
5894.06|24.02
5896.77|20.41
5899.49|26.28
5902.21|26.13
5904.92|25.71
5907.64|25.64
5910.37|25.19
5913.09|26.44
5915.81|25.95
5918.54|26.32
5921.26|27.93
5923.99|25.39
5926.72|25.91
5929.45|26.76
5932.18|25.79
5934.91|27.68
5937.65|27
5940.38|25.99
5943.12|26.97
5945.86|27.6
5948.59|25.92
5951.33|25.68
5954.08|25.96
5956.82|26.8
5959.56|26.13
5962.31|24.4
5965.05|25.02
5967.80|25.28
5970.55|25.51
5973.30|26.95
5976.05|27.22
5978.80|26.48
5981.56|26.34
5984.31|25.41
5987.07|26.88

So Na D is 2.0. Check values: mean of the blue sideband 26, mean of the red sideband 26.6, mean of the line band 24.6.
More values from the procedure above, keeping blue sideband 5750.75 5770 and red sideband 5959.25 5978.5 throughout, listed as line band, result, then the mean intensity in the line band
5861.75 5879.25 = 0.02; 25.8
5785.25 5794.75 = -0.34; 26.8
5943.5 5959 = -0.36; 26.4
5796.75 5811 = -0.69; 27.1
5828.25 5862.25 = -0.71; 26.4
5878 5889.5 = 0.15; 25.5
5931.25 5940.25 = -0.33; 26.8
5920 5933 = -0.27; 26.4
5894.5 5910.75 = 0.64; 24.8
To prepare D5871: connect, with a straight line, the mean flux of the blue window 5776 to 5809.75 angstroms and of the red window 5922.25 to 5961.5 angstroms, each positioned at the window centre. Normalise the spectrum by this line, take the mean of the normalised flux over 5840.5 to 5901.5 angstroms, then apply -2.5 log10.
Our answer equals 0.054 mag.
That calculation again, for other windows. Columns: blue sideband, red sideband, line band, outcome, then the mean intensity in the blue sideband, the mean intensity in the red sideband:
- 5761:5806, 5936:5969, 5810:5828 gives 0.032 mag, 26.6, 26.1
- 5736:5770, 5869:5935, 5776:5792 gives -0.035 mag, 26.2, 25.4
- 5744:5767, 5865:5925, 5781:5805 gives -0.027 mag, 26.3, 25.2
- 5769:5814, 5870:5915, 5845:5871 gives -0.027 mag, 26.7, 25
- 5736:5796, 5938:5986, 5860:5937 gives 0.028 mag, 26.4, 26.1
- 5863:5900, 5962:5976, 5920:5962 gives -0.045 mag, 24.7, 25.7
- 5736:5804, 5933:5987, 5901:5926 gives 0.009 mag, 26.5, 26.2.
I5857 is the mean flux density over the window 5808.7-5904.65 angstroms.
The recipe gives 25.6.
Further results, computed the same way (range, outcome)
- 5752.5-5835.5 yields 26.4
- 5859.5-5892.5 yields 25.3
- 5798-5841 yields 26.4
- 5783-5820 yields 26.4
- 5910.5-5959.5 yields 26.4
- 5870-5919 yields 25.1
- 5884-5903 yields 23.6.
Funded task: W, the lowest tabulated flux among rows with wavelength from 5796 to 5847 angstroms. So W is 24.2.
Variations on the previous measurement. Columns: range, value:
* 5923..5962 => 25.39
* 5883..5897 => 19.98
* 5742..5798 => 25.2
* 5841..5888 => 24.65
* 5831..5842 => 25.19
